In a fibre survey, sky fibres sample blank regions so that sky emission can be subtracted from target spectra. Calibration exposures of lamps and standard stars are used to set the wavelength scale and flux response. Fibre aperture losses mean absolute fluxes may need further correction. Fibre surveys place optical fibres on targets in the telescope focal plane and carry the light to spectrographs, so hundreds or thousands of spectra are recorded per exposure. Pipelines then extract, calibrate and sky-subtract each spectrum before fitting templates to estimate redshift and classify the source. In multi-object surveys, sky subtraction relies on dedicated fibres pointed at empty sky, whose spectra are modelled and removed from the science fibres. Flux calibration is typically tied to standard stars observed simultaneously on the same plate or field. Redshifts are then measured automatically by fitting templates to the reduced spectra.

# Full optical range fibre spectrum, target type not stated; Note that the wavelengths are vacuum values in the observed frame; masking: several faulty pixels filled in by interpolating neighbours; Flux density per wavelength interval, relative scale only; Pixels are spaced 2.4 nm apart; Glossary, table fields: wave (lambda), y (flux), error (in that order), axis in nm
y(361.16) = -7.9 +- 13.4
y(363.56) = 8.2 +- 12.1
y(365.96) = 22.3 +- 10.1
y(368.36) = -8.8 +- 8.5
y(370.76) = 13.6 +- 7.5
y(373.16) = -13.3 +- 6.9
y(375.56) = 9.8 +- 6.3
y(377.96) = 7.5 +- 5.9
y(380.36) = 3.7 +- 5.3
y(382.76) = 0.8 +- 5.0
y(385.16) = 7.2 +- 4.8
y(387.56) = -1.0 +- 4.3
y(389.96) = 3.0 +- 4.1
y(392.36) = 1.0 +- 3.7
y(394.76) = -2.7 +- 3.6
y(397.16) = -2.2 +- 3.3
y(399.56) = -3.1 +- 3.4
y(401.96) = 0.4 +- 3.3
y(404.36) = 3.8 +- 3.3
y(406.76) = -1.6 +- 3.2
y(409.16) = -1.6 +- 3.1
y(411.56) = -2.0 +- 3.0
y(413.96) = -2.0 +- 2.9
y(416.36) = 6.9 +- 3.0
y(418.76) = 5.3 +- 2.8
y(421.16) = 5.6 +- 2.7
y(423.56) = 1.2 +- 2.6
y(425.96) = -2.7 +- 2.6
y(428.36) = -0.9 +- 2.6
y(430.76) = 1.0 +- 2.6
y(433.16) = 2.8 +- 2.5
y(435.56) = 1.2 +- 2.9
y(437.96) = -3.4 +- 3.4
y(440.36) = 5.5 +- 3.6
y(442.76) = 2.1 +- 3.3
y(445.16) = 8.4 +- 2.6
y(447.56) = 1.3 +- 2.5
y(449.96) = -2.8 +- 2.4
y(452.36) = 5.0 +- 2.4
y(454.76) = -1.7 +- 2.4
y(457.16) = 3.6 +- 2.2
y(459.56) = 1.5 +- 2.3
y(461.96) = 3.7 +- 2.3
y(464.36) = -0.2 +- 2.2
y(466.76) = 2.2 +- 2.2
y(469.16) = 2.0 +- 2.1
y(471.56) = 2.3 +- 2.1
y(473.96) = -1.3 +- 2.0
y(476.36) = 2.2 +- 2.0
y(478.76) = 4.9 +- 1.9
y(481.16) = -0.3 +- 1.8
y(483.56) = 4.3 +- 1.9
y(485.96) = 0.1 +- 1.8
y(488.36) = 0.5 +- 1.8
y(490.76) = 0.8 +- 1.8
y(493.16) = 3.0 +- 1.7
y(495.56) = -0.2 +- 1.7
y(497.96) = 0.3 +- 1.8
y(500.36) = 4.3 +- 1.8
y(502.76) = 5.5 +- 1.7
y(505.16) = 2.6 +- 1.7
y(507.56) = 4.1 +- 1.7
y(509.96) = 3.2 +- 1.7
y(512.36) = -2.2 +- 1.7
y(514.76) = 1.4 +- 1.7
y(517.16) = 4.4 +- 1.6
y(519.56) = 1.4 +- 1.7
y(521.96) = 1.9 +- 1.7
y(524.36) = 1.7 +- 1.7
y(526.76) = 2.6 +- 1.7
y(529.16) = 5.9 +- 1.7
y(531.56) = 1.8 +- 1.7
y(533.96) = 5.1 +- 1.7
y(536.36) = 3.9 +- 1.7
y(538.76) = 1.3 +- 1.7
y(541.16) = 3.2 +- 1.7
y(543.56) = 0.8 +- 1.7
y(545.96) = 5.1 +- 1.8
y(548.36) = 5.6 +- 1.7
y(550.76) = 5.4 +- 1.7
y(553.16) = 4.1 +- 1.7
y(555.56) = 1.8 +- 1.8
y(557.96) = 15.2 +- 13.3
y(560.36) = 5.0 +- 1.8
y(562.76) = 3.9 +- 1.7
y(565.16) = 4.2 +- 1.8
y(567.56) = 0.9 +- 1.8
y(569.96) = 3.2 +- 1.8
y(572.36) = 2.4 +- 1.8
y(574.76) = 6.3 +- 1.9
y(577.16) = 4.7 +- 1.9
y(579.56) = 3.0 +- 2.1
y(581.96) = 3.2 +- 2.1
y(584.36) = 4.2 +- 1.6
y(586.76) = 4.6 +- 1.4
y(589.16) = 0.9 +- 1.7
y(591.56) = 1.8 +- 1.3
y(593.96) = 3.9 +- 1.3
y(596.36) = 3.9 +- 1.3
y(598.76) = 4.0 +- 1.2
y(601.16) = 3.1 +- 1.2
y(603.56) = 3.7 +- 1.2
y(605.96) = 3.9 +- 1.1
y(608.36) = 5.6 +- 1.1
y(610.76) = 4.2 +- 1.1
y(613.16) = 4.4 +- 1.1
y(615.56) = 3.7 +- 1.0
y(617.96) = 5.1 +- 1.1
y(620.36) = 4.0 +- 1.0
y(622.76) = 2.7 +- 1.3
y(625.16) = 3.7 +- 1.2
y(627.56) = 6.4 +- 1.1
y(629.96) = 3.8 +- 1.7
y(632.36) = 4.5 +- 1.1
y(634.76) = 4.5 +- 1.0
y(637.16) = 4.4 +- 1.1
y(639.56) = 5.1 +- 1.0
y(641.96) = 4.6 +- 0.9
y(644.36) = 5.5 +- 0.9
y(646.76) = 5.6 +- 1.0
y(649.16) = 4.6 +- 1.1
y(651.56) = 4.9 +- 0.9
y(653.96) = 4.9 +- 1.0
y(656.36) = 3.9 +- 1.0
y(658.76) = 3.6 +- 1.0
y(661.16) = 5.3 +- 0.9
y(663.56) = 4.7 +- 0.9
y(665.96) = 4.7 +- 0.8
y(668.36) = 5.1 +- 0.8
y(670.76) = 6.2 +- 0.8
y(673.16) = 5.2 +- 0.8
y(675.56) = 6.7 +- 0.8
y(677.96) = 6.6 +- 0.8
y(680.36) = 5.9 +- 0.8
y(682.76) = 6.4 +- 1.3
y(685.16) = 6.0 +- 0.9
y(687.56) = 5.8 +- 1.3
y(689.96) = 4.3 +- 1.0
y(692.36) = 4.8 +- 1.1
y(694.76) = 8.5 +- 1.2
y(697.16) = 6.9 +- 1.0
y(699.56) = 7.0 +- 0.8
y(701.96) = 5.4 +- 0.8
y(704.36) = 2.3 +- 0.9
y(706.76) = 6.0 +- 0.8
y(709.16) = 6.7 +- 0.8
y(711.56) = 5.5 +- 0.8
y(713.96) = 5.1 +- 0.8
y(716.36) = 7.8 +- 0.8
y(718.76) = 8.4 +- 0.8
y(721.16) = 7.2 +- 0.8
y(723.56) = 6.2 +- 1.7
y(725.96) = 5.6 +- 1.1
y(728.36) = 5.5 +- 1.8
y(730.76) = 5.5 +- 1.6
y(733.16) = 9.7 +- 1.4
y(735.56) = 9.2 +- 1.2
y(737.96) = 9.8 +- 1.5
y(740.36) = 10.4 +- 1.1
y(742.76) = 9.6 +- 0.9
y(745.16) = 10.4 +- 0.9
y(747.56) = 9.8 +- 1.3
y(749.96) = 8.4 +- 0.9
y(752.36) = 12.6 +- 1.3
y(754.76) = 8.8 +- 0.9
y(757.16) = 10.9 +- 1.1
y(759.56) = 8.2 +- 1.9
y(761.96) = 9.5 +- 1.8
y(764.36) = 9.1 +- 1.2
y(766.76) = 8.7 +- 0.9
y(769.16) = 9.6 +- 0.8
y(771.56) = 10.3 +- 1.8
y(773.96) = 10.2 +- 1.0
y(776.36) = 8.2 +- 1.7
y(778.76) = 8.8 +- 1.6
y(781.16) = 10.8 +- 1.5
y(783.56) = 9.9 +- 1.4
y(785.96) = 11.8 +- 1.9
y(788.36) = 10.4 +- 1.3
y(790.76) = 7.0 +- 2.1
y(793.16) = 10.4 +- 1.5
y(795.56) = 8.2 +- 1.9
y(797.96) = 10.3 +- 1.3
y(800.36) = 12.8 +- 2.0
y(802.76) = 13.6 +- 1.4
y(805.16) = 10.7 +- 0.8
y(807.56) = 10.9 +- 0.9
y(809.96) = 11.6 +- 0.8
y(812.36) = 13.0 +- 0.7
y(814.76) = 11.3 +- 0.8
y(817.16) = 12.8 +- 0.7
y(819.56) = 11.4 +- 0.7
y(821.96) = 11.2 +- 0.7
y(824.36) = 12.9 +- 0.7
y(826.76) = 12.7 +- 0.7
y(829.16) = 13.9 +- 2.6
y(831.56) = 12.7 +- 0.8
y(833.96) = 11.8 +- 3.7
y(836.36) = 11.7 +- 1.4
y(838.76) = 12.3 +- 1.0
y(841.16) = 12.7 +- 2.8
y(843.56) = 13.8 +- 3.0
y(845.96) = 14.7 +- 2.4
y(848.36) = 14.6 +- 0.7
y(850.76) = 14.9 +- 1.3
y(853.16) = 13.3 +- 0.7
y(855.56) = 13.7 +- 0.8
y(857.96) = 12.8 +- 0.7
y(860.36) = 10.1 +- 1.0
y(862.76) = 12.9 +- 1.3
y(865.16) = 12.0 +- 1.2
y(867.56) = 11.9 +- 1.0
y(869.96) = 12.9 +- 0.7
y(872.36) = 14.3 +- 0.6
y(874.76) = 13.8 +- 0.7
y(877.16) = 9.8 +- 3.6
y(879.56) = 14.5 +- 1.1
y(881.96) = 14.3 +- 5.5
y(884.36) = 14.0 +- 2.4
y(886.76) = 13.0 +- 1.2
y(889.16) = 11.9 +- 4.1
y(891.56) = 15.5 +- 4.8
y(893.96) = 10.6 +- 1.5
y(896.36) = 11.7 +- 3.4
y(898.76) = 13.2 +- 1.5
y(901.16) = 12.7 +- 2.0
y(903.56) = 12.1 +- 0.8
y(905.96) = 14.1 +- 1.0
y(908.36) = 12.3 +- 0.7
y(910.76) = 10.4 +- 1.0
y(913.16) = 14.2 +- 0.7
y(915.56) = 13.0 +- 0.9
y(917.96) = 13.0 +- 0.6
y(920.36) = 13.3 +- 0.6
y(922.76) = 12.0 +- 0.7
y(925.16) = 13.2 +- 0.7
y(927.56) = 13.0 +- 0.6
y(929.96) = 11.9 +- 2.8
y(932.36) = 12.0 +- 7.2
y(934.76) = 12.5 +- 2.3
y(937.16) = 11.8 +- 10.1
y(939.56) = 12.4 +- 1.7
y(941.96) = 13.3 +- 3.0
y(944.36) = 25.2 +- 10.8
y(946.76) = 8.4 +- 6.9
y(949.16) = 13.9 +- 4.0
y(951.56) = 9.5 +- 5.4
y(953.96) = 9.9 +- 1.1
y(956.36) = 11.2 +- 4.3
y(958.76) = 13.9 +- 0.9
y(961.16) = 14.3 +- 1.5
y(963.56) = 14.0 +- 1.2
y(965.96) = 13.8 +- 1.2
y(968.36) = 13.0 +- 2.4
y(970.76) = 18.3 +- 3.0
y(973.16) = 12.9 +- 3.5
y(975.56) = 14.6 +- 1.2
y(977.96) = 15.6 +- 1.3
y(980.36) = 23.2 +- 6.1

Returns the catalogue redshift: 0.839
